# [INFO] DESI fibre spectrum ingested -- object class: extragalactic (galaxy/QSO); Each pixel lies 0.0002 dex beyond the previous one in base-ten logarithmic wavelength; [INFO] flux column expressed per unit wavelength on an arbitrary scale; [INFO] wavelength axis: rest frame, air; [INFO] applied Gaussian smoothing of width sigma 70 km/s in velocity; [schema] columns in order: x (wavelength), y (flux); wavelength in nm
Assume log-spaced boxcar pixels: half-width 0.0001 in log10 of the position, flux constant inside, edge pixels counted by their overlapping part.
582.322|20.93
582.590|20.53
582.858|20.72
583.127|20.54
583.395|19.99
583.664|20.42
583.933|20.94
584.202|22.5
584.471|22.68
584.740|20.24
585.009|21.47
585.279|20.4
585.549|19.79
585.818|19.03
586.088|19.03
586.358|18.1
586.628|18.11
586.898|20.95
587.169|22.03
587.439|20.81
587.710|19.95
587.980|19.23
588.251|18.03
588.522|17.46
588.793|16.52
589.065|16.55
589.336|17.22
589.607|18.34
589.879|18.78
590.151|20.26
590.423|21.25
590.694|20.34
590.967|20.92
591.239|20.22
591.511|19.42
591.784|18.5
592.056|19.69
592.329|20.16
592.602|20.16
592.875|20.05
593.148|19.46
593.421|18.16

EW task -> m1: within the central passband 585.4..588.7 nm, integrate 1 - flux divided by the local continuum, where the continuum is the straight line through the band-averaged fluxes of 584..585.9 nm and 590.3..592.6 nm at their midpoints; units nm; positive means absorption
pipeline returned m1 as 0.21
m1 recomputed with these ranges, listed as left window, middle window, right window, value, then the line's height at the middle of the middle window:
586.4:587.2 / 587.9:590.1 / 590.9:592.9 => 0.23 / 19.9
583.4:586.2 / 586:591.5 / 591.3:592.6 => 0.23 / 20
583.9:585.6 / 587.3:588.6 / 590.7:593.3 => 0.09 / 20.6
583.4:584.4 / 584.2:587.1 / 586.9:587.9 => 0.12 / 21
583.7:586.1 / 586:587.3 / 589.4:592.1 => 0.05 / 20.4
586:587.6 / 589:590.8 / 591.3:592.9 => 0.06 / 19.7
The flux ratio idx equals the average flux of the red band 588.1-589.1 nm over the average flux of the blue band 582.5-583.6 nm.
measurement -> 0.84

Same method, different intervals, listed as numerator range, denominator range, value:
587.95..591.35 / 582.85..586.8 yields 0.93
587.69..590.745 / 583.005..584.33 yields 0.89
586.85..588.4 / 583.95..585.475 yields 0.94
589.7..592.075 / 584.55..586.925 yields 1.01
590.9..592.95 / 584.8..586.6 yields 1.01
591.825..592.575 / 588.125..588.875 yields 1.14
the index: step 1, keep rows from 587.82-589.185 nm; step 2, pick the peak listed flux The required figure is 19.23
